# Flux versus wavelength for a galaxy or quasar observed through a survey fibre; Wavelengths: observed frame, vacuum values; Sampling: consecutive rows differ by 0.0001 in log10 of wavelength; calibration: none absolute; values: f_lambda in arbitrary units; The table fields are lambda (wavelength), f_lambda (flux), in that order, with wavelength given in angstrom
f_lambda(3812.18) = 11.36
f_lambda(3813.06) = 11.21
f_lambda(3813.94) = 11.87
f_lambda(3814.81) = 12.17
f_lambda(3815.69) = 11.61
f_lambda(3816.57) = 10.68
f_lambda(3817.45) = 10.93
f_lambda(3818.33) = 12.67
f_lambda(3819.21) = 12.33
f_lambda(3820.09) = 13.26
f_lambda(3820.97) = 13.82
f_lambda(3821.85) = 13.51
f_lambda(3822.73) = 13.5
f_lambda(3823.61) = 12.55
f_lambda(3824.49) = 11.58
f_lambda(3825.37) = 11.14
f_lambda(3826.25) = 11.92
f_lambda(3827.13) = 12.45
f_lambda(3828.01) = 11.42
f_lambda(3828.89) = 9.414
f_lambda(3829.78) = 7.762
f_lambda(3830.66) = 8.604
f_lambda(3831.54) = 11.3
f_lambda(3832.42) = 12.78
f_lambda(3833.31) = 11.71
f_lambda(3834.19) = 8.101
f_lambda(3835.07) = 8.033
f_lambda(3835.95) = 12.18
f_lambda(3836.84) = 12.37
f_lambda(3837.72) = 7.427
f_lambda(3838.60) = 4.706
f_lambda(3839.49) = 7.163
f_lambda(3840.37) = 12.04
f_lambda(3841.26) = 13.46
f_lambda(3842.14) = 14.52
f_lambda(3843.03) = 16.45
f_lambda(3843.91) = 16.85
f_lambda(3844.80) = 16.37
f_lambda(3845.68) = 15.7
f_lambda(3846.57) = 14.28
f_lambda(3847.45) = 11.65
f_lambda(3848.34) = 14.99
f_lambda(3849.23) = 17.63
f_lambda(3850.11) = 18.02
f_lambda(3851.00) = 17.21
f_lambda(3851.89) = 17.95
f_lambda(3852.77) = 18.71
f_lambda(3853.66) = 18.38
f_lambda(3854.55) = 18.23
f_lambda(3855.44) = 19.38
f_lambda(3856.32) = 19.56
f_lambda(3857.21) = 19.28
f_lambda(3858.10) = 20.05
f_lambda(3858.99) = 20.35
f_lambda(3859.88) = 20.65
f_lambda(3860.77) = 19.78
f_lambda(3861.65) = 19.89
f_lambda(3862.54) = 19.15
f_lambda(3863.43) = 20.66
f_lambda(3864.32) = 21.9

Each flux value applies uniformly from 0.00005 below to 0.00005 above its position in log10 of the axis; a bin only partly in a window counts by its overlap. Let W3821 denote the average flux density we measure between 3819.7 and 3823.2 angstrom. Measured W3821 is 13.5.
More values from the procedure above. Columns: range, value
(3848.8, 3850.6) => 17.8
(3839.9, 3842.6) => 13.3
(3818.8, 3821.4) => 13.1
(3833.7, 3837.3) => 10.2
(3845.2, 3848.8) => 14.2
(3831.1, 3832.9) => 12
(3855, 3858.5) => 19.6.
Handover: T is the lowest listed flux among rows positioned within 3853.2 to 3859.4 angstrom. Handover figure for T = 18.23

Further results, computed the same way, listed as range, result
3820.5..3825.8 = 11.14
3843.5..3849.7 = 11.65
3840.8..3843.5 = 13.46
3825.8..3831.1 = 7.762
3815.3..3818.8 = 10.68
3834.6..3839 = 4.706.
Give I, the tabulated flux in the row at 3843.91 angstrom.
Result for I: 16.85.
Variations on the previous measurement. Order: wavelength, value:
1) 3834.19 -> 8.101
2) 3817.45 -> 10.93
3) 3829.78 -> 7.762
